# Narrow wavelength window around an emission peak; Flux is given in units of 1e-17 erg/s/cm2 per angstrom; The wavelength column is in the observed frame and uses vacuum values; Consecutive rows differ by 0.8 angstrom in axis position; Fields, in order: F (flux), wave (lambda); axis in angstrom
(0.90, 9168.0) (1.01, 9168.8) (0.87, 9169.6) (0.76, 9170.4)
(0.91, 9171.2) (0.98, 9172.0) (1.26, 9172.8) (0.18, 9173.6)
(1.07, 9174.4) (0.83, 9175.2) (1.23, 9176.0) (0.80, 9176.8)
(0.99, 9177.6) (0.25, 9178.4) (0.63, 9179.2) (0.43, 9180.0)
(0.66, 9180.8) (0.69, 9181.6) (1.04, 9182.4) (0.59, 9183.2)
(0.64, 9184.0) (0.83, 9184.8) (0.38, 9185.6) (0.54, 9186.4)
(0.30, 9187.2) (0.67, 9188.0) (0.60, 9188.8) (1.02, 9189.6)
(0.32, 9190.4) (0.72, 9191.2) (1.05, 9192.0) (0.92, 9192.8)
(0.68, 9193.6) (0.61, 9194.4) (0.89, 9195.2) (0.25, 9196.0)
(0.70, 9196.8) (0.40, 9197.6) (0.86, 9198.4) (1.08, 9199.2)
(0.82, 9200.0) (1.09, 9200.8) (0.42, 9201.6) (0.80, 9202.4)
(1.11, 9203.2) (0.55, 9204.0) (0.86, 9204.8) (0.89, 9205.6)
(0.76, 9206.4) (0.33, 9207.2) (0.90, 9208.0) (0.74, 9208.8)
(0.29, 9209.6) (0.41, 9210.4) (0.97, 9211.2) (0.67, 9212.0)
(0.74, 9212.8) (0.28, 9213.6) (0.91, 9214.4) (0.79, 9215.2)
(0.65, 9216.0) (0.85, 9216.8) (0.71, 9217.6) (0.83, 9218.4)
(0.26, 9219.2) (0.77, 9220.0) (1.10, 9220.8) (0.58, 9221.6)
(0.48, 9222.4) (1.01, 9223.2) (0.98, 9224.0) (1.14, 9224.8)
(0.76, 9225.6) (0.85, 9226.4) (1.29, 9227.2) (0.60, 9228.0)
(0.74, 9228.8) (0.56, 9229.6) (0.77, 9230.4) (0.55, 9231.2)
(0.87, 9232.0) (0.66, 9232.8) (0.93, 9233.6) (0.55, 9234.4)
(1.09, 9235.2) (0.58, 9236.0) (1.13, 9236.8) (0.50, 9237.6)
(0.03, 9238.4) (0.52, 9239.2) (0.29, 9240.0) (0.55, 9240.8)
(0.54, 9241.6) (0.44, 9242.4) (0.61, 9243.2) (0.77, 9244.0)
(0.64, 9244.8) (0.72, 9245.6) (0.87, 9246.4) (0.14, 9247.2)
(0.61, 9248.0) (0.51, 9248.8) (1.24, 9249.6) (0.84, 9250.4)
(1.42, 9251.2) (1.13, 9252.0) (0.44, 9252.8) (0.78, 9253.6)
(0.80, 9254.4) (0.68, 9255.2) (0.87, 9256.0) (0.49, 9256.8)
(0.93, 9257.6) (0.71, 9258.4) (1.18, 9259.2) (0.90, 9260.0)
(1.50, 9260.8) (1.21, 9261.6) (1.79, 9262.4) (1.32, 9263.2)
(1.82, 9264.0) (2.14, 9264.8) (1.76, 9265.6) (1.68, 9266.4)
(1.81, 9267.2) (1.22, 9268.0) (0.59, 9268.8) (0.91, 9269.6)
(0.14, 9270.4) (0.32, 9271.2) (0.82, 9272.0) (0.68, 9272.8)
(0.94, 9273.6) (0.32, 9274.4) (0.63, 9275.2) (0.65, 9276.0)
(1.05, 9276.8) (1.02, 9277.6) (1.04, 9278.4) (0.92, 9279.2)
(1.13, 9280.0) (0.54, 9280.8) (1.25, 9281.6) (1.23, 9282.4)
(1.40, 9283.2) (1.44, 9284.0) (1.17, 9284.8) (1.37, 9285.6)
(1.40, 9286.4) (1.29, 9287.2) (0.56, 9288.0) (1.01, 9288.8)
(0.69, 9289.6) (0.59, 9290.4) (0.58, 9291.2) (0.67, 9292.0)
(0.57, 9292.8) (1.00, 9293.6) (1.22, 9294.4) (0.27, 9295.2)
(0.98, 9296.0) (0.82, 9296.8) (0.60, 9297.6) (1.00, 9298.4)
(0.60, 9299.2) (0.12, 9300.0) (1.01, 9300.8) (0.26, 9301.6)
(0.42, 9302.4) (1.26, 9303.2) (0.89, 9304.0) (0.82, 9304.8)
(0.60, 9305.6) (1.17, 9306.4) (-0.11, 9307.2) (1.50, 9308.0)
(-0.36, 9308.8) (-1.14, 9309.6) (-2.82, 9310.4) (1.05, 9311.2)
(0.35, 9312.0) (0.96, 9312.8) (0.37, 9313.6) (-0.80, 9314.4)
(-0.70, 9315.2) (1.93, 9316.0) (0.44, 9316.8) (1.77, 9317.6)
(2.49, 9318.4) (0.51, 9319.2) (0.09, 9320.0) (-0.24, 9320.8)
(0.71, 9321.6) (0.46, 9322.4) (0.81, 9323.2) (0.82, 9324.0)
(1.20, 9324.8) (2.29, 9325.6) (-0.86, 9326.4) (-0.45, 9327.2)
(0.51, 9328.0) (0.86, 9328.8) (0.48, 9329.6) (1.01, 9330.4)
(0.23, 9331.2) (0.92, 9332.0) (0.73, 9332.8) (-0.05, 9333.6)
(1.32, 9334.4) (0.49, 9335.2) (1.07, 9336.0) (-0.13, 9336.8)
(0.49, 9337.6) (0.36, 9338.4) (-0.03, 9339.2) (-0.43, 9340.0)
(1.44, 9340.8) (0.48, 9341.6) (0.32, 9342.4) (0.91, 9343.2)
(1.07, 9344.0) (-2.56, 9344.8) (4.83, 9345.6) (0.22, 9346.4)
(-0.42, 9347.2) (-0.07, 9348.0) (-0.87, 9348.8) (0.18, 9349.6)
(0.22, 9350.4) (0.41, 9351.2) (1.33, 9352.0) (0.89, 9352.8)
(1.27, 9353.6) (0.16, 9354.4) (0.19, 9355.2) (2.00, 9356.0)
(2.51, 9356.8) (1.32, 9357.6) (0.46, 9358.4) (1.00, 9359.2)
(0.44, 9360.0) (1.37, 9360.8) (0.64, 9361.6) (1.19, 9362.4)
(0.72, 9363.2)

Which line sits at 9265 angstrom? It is [S II]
